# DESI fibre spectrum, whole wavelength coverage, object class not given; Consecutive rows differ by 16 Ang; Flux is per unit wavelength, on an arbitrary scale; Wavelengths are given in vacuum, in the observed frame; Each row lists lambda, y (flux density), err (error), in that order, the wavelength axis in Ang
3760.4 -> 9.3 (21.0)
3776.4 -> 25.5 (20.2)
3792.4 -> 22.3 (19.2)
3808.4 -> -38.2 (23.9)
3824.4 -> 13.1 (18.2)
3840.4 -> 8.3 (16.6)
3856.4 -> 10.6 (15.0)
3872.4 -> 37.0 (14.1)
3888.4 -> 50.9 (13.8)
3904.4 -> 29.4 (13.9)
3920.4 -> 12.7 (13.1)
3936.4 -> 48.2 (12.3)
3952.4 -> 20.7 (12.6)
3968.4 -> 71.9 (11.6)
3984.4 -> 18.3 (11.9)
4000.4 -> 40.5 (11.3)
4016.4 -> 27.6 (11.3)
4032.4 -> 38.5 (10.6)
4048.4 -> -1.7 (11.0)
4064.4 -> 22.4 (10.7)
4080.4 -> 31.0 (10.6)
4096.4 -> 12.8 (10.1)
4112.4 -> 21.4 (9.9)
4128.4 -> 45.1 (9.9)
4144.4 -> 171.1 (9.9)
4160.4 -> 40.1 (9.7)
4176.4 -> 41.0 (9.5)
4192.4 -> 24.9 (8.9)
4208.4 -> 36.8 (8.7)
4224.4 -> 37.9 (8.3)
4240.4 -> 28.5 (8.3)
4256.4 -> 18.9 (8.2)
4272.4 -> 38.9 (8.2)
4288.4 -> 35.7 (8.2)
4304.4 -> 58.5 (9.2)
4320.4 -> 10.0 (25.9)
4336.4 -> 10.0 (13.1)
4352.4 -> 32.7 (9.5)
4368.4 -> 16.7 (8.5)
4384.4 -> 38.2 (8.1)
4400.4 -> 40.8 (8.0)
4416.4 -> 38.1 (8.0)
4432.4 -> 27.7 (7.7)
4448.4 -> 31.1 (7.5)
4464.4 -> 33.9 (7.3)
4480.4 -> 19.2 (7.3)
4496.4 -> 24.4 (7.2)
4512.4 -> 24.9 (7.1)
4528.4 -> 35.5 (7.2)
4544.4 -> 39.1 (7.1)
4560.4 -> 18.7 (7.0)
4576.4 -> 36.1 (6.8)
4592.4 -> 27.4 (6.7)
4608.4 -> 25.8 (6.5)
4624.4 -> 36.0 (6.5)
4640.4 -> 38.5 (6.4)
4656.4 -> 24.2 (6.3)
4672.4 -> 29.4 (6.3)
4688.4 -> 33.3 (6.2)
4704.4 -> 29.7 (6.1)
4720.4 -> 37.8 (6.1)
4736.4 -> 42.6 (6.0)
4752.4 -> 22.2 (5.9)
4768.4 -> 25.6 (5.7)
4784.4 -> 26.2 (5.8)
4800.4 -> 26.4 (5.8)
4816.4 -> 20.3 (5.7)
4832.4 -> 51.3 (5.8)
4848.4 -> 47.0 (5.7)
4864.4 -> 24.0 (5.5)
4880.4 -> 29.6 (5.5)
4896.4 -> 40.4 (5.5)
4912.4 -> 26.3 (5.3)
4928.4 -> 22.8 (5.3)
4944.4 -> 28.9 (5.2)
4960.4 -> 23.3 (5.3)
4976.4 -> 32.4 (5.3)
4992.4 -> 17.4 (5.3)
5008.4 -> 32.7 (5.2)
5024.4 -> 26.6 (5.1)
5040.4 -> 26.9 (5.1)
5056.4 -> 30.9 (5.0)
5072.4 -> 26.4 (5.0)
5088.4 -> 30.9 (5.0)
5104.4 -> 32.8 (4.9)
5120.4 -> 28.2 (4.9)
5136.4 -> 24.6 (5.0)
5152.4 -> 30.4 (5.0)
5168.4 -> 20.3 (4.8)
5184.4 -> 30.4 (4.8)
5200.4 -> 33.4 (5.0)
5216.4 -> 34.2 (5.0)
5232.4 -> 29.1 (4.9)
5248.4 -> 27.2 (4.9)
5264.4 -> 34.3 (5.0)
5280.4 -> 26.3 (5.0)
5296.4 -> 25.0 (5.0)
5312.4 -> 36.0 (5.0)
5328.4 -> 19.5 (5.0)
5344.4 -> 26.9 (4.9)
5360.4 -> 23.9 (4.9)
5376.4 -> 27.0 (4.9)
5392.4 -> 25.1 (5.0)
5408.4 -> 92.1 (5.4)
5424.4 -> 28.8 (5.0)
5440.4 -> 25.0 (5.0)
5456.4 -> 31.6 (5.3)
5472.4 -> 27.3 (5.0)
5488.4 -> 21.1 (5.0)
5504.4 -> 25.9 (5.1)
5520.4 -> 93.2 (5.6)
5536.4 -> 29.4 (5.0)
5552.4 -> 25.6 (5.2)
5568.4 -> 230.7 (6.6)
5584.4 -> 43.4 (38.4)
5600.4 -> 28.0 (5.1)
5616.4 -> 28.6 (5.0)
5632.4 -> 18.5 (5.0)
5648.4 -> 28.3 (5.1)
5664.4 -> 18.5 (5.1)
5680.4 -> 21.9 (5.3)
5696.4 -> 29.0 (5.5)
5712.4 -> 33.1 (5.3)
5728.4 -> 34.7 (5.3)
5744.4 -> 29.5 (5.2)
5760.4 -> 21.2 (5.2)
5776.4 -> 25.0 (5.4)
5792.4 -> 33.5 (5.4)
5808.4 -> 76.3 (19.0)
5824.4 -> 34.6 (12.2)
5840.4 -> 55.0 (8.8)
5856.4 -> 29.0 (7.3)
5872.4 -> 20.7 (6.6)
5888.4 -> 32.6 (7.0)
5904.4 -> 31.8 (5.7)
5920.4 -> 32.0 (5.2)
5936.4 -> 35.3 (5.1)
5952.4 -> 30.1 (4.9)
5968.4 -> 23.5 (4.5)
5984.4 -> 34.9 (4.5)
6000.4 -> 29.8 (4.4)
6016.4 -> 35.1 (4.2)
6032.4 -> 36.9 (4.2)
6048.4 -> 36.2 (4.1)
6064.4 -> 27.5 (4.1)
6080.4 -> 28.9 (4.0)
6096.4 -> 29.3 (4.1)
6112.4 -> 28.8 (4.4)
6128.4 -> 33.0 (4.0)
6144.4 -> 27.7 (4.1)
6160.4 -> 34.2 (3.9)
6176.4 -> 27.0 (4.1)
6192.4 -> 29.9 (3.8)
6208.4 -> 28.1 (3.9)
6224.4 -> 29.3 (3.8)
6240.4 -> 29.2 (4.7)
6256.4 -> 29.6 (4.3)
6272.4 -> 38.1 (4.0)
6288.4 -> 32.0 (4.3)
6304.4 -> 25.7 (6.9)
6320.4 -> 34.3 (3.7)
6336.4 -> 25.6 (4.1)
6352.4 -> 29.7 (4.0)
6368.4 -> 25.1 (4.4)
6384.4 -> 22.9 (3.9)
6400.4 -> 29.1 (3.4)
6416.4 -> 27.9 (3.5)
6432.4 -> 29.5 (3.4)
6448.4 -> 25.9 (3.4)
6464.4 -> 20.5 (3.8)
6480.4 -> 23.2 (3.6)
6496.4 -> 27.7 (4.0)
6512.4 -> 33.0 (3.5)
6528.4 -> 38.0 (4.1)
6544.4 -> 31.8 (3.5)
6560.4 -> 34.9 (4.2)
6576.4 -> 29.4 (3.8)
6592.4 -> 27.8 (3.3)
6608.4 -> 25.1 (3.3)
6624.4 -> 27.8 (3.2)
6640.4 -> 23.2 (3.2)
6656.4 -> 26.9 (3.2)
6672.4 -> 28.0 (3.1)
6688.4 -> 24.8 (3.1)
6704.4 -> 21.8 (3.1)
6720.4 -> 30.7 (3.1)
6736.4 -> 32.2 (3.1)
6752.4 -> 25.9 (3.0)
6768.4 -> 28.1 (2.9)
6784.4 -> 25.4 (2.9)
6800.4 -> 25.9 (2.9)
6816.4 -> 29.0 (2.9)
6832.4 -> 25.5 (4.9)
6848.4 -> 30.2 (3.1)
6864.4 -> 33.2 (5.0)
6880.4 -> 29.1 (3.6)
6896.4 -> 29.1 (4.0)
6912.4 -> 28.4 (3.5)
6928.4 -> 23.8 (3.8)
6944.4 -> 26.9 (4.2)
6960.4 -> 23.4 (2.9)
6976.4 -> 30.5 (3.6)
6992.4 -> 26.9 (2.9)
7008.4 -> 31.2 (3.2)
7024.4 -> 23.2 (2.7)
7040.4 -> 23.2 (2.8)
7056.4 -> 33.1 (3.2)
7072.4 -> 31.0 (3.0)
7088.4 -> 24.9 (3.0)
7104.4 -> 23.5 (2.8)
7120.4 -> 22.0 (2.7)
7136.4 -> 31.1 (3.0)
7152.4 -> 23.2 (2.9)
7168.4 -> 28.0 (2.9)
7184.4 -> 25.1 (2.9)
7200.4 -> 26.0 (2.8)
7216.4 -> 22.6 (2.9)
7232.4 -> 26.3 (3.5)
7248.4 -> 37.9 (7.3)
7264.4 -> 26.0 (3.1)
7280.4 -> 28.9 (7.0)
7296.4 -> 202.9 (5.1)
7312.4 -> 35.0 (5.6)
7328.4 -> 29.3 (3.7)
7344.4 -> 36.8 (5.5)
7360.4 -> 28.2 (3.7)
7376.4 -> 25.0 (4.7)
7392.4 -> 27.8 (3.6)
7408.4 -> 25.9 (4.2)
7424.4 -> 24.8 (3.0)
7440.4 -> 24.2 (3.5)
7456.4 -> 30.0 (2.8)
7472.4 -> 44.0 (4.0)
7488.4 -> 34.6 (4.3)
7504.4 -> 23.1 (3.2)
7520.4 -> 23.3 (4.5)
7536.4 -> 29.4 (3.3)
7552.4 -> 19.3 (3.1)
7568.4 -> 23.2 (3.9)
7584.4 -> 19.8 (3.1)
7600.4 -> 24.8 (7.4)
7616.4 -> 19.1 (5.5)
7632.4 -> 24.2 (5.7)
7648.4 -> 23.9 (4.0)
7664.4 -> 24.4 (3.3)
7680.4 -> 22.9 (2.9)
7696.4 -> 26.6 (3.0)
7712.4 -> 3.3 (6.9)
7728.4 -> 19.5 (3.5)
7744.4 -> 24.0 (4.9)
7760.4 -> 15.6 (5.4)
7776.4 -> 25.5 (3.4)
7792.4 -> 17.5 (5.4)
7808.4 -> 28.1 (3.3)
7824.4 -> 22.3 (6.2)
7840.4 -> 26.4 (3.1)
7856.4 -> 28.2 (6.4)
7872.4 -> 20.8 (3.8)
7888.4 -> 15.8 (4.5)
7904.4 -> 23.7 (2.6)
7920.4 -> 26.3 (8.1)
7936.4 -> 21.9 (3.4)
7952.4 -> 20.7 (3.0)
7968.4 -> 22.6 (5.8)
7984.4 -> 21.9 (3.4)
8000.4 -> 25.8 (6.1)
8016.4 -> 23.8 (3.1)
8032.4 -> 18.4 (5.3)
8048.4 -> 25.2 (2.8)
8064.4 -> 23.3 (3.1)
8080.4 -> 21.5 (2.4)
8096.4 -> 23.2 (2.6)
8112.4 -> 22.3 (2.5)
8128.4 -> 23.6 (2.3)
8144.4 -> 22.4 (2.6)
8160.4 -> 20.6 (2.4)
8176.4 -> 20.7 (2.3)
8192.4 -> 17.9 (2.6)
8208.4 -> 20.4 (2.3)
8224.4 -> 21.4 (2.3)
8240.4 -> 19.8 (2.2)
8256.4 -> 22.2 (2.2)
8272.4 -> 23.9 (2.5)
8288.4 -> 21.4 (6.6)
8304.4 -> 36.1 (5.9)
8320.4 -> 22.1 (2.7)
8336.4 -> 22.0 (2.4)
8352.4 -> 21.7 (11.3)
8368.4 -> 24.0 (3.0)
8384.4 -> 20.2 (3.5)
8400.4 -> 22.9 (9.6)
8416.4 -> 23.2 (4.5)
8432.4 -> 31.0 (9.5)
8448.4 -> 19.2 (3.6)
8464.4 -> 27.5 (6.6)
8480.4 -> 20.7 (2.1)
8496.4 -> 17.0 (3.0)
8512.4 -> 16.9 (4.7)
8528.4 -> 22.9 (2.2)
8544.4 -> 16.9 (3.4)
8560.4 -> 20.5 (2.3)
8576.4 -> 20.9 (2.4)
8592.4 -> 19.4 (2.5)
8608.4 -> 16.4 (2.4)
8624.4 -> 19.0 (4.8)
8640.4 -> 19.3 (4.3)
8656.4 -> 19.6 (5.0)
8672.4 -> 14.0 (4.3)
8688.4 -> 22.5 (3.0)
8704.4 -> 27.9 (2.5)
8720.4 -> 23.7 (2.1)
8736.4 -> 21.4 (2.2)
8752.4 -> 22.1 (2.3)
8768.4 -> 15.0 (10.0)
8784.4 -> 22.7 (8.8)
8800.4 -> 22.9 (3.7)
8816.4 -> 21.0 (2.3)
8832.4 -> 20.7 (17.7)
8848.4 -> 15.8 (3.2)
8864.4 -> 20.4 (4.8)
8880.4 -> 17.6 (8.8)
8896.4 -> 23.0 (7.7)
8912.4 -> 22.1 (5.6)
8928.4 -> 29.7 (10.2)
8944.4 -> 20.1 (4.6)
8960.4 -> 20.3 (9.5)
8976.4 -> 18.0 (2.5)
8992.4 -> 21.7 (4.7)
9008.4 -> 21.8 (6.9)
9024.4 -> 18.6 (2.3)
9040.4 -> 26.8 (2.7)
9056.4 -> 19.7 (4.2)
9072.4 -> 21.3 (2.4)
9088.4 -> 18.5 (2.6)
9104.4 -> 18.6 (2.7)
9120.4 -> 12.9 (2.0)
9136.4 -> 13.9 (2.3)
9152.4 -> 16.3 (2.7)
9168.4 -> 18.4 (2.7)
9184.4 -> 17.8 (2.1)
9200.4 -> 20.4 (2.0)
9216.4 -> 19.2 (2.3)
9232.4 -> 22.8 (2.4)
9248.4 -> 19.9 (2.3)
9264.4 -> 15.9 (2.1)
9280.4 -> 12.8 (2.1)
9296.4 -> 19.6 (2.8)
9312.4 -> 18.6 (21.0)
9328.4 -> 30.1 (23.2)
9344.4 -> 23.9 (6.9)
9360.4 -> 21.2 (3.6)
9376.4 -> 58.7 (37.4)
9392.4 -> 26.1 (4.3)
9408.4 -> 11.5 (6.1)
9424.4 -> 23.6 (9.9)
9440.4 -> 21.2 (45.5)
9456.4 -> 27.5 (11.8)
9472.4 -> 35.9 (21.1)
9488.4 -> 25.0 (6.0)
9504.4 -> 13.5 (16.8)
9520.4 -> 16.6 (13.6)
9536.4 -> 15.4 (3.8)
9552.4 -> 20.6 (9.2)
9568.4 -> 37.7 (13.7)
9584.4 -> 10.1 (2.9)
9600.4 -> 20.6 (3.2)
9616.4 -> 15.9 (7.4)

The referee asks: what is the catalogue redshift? 0.11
